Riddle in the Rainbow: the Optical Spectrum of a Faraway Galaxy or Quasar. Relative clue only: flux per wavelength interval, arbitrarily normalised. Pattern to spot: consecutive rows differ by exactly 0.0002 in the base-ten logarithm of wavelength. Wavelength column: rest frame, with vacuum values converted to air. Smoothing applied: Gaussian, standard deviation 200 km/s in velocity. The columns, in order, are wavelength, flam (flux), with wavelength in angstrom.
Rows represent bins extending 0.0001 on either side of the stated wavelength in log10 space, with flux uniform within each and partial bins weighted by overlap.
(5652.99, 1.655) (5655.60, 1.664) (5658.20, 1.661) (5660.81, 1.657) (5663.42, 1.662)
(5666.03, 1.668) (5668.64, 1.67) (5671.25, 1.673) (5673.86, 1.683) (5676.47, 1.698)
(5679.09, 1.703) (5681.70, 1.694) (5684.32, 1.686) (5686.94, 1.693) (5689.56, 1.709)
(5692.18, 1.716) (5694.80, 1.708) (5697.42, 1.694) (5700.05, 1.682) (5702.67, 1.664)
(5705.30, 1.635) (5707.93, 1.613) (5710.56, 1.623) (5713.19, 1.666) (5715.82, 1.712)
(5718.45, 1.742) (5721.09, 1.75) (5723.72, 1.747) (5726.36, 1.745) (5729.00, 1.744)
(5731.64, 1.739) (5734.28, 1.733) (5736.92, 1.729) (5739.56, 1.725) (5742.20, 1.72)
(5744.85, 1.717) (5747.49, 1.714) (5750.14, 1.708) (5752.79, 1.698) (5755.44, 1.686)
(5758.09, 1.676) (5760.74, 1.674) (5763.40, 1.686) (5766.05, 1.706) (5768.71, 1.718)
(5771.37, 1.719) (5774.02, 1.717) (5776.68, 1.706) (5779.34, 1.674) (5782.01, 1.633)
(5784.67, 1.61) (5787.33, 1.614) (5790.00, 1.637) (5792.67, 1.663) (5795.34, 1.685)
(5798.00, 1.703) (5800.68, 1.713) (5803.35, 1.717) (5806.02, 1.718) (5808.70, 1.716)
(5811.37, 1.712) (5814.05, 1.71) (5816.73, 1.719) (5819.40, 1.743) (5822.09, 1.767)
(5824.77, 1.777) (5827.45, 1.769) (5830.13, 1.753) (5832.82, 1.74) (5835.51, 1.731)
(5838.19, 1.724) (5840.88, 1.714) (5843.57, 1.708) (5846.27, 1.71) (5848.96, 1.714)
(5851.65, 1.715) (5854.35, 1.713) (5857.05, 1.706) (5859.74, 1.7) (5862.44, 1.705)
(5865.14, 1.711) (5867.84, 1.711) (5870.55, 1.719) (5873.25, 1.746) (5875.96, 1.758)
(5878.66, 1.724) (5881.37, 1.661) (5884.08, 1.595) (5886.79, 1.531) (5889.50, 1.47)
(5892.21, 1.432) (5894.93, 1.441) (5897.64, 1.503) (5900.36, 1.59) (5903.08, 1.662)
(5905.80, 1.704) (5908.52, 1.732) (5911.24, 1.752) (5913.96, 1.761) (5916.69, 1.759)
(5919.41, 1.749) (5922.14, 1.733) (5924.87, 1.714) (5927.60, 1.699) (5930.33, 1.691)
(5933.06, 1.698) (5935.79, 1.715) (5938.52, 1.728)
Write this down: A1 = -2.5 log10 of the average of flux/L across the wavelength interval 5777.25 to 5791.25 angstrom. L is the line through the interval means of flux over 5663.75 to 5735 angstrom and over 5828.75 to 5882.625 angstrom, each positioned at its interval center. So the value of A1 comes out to 0.05 mag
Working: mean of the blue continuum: 1.7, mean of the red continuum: 1.72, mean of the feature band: 1.64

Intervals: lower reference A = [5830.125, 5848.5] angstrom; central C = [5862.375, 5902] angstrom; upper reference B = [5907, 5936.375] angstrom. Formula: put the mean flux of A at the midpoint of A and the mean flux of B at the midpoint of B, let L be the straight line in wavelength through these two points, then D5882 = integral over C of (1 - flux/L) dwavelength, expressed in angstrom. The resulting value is 2.5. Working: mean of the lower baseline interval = 1.72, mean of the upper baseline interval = 1.73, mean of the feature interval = 1.62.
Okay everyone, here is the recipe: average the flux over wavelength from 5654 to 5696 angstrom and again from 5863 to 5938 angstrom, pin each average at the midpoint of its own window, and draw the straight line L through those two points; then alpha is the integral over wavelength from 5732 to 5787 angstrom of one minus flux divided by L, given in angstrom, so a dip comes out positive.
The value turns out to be -0.6 angstrom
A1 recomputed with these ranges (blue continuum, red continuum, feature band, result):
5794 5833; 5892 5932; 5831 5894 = 0.013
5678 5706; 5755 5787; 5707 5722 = 0.003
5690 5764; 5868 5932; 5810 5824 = -0.034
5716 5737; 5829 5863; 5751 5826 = 0.020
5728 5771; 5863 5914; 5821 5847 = -0.046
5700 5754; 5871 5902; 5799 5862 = -0.061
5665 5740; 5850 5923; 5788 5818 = -0.011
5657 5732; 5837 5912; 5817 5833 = -0.056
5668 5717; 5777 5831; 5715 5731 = -0.034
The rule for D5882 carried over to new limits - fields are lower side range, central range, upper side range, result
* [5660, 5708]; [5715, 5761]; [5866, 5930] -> -1.2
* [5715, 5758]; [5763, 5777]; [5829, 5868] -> 0.1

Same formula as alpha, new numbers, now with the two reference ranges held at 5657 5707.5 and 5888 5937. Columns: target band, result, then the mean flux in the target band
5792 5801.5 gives -0.1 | 1.69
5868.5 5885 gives -0.4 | 1.7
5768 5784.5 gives -0.2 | 1.69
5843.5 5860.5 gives -0.5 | 1.71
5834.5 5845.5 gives -0.4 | 1.72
